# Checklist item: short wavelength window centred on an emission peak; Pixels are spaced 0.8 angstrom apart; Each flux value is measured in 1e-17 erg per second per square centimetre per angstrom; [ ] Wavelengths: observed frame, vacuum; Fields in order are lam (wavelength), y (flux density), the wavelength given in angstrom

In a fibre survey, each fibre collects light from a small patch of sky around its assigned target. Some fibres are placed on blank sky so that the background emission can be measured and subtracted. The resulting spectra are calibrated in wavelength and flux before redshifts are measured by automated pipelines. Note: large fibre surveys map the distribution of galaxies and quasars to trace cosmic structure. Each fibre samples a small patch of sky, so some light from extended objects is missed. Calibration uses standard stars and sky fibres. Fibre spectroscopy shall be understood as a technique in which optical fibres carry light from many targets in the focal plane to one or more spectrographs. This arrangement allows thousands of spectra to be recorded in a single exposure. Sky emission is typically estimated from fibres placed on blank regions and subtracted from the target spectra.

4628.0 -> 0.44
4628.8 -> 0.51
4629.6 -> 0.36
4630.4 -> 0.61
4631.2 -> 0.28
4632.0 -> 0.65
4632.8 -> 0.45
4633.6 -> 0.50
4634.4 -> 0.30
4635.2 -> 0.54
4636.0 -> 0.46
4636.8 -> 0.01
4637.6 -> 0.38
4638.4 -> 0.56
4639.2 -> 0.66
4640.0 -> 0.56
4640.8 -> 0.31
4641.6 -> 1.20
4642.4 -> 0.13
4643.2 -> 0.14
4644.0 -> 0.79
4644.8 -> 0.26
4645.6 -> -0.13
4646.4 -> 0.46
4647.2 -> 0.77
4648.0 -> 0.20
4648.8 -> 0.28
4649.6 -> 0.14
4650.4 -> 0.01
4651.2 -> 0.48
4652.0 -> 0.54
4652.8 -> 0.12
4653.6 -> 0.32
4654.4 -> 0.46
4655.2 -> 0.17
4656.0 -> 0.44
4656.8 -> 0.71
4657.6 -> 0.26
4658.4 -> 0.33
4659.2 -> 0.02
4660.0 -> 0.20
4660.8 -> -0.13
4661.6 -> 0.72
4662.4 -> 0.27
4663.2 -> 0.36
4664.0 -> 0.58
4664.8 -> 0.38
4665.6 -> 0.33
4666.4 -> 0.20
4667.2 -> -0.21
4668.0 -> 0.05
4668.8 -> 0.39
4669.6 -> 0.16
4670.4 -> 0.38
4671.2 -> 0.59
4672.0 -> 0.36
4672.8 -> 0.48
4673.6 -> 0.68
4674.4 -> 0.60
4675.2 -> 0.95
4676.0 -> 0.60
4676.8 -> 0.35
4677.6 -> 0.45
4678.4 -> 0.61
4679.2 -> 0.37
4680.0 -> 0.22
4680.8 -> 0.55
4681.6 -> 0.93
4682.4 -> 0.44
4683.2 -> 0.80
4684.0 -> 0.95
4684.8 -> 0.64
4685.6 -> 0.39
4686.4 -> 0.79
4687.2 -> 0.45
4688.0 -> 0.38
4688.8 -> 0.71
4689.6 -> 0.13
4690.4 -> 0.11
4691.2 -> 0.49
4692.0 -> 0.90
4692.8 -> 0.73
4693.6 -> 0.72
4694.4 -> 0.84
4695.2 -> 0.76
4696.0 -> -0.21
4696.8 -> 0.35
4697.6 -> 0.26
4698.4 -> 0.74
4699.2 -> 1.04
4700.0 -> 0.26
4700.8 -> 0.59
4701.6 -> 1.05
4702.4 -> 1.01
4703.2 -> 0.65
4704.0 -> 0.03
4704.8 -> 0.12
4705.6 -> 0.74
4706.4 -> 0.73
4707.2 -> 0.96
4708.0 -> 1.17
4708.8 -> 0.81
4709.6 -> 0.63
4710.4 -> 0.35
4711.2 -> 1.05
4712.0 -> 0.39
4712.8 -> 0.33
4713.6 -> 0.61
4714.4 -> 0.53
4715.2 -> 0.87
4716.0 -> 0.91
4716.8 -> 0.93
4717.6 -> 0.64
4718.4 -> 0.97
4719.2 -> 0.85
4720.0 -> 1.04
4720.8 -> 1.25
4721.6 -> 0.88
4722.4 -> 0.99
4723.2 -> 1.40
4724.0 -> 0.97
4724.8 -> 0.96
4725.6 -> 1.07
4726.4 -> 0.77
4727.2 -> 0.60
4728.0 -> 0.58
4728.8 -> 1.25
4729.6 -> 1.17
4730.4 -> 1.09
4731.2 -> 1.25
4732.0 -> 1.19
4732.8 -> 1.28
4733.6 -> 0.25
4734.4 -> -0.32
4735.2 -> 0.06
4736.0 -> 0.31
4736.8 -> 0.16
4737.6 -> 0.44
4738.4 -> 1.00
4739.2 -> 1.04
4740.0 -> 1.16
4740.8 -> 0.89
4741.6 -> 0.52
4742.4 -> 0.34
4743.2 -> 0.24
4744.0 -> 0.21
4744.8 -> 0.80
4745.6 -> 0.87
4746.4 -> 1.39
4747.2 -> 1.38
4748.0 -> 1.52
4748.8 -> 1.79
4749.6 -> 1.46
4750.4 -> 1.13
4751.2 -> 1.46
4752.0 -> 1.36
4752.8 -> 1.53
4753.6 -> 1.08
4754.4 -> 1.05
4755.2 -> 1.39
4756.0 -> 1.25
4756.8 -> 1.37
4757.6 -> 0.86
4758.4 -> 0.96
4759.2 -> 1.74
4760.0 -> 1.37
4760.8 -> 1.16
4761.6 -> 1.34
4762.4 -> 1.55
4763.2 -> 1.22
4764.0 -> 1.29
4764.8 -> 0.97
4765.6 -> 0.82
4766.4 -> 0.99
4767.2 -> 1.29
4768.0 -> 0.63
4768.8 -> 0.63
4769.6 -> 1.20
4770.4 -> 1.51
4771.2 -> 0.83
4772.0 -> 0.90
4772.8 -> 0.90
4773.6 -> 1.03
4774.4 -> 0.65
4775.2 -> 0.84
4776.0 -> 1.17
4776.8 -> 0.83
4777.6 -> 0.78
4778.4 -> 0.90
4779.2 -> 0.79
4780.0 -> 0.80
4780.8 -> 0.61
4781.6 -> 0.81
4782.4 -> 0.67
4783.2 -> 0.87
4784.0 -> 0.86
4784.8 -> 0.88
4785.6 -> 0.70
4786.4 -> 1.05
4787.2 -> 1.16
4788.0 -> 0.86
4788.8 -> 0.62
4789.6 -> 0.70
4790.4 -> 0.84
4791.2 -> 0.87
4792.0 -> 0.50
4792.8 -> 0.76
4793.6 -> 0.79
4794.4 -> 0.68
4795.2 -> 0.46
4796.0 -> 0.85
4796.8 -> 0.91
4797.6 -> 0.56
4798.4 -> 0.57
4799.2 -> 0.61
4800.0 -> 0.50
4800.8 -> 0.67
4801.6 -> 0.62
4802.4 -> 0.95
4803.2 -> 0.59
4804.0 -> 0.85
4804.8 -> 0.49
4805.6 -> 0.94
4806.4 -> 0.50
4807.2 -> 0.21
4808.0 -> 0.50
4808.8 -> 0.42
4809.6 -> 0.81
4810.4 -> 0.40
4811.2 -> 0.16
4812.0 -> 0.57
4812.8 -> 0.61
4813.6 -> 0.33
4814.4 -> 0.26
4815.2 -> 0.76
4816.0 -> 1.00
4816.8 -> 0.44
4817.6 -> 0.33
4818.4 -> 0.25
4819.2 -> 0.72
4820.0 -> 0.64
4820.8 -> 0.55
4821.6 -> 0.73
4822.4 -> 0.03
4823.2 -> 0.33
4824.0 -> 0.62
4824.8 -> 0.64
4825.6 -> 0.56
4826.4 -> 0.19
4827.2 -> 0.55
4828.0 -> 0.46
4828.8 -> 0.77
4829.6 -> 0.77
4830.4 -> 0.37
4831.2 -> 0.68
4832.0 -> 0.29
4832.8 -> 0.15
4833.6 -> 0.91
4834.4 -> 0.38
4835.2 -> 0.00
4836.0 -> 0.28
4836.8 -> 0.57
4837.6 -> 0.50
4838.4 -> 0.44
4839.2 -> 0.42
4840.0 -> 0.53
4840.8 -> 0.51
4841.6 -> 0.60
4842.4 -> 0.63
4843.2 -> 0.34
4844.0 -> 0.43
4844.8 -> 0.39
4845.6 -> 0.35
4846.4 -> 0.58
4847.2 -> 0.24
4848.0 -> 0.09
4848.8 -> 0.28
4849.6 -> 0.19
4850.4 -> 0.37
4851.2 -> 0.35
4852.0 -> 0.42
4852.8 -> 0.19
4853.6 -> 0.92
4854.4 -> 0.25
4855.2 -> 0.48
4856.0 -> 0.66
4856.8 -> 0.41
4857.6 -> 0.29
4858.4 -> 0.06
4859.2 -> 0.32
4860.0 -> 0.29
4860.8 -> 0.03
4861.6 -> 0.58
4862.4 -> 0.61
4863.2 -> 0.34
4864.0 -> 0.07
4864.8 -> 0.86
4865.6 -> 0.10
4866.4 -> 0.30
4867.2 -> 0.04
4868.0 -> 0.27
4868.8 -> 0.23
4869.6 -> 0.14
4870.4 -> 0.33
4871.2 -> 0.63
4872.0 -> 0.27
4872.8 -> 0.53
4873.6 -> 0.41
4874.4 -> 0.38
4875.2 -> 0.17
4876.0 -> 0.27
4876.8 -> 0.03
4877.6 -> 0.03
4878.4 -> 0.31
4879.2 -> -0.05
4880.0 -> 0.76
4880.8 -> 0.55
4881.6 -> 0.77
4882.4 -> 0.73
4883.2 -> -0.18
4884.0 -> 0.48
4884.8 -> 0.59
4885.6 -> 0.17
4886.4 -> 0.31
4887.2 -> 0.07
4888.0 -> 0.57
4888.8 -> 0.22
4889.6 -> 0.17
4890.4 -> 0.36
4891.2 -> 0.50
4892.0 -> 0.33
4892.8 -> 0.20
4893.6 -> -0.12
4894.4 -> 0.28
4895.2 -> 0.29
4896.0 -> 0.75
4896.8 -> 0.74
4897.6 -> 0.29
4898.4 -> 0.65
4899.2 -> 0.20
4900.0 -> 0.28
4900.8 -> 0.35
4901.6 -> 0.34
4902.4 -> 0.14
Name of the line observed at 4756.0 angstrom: C IV 1549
